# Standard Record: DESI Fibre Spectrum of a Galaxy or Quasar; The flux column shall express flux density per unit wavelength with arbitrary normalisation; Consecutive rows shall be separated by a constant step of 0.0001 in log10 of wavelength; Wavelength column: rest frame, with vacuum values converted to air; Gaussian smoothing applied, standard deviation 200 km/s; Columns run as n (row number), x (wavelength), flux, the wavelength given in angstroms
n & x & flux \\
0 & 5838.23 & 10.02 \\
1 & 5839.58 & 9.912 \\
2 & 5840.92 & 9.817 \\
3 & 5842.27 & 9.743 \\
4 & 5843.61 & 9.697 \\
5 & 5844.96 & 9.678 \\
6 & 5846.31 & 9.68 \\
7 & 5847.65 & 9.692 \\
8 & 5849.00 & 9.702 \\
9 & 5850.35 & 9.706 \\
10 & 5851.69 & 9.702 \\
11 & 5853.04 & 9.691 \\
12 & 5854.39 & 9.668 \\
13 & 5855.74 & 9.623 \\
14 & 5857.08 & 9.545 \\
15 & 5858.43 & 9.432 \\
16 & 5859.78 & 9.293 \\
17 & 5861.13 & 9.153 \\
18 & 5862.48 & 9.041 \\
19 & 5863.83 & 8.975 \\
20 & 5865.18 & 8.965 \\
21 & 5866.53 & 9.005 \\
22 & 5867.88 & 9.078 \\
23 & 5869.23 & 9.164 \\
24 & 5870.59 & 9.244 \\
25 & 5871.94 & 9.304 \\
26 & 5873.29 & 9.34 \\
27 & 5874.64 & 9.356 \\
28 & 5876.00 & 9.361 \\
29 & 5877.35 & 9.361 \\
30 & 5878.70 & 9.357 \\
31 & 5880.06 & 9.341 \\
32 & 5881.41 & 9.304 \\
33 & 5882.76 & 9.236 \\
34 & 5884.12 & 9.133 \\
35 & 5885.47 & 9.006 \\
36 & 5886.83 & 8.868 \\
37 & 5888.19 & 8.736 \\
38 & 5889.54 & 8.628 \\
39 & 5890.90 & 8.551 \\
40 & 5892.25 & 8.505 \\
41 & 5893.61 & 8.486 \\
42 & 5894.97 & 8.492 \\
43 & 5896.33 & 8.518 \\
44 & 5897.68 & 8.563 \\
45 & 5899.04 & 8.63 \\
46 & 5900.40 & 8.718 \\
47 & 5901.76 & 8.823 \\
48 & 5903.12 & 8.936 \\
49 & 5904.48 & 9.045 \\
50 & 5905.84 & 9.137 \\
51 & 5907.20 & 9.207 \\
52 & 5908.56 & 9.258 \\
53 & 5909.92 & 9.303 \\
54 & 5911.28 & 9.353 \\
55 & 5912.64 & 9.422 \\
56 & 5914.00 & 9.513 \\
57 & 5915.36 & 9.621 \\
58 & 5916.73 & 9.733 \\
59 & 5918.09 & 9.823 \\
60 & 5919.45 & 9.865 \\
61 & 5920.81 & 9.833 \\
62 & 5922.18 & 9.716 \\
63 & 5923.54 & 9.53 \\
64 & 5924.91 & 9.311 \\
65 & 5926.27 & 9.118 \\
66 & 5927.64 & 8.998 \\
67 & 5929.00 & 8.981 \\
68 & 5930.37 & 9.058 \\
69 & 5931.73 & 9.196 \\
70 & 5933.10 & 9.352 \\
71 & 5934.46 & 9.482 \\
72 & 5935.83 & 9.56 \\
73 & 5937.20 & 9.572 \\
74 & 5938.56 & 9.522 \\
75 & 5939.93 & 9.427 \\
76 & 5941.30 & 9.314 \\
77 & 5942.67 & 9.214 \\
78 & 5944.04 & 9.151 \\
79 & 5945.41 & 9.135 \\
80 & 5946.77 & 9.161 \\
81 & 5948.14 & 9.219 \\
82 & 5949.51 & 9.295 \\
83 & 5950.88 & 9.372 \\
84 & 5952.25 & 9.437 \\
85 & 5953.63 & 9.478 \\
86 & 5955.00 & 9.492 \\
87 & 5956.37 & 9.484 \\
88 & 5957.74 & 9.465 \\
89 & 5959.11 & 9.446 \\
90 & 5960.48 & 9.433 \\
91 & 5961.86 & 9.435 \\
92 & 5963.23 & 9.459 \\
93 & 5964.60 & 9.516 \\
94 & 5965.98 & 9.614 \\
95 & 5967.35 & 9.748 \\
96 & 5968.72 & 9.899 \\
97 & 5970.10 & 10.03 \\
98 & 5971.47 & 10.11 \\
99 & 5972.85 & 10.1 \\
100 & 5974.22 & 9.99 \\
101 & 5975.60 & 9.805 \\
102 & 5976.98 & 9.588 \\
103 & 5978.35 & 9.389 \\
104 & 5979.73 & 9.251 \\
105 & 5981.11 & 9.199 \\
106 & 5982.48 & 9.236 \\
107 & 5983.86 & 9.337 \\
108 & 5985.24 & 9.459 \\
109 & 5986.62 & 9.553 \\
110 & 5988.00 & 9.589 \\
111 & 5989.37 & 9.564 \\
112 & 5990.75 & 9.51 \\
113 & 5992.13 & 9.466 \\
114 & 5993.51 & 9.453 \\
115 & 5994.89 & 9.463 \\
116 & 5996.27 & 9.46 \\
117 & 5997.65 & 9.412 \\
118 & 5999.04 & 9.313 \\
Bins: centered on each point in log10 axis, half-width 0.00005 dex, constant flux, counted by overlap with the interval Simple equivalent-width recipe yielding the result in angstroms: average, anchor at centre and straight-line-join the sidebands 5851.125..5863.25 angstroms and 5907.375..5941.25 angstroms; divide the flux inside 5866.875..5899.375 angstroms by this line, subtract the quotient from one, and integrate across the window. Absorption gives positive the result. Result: 1.6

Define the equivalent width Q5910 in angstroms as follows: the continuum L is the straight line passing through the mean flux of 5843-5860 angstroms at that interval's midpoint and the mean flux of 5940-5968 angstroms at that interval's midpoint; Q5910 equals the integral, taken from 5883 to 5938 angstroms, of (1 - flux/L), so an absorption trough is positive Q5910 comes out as 2.0 angstroms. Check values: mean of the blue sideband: 9.63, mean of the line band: 9.14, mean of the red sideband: 9.39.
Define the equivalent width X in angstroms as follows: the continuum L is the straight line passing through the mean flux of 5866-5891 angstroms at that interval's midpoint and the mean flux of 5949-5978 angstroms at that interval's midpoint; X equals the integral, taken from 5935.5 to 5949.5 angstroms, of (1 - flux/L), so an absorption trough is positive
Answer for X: 0.27 angstroms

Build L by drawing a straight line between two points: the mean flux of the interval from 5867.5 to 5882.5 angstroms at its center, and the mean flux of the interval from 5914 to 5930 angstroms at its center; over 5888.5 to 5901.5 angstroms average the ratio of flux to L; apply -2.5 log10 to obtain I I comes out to 0.096 mag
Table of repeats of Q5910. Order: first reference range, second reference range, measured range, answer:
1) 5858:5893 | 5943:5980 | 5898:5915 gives 0.27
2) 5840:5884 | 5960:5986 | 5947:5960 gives 0.24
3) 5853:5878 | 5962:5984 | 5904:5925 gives -0.09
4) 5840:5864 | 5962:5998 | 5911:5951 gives 0.76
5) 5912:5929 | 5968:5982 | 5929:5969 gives 0.96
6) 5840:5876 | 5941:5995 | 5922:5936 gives 0.30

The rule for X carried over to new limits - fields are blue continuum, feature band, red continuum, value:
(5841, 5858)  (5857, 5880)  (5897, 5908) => 0.40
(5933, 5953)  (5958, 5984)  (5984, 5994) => -0.46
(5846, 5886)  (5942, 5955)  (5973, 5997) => 0.24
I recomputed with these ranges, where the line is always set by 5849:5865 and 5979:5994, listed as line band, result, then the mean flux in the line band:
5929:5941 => 0.01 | 9.37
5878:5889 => 0.04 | 9.12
